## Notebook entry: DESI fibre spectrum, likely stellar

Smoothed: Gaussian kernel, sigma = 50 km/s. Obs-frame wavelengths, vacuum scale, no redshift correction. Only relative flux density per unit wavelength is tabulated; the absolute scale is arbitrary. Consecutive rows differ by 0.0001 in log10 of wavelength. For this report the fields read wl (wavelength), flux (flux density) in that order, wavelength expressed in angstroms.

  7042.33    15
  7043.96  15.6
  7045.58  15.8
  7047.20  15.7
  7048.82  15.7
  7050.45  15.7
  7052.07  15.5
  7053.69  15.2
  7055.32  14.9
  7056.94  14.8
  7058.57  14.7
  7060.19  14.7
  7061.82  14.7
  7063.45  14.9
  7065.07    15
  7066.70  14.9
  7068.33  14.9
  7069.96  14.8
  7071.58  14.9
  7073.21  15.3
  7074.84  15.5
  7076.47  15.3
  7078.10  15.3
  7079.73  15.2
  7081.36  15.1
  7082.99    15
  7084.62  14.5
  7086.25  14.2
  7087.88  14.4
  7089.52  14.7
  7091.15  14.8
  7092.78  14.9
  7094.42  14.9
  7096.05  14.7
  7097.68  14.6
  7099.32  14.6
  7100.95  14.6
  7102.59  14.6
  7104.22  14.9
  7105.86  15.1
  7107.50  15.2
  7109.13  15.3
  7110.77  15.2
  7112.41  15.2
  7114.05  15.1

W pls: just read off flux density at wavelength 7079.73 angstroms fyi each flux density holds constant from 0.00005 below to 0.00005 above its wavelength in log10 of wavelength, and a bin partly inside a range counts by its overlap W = 15.2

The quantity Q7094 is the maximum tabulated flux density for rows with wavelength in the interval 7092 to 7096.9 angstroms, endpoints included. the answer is 14.9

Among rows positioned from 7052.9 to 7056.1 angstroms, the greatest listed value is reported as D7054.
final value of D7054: 15.2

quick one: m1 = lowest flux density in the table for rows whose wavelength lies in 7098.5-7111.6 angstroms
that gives 14.6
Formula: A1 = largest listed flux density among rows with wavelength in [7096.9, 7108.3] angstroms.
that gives 15.2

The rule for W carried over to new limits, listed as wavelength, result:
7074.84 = 15.5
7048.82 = 15.7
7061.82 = 14.7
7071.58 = 14.9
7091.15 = 14.8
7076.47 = 15.3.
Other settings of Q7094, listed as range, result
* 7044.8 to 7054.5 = 15.8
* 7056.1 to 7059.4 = 14.8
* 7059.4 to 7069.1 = 15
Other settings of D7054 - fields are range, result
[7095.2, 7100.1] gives 14.7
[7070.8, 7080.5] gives 15.5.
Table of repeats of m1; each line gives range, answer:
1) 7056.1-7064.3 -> 14.7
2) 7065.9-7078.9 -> 14.8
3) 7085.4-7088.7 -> 14.2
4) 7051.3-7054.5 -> 15.2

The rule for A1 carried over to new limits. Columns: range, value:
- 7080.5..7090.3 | 15.1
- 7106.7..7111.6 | 15.3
